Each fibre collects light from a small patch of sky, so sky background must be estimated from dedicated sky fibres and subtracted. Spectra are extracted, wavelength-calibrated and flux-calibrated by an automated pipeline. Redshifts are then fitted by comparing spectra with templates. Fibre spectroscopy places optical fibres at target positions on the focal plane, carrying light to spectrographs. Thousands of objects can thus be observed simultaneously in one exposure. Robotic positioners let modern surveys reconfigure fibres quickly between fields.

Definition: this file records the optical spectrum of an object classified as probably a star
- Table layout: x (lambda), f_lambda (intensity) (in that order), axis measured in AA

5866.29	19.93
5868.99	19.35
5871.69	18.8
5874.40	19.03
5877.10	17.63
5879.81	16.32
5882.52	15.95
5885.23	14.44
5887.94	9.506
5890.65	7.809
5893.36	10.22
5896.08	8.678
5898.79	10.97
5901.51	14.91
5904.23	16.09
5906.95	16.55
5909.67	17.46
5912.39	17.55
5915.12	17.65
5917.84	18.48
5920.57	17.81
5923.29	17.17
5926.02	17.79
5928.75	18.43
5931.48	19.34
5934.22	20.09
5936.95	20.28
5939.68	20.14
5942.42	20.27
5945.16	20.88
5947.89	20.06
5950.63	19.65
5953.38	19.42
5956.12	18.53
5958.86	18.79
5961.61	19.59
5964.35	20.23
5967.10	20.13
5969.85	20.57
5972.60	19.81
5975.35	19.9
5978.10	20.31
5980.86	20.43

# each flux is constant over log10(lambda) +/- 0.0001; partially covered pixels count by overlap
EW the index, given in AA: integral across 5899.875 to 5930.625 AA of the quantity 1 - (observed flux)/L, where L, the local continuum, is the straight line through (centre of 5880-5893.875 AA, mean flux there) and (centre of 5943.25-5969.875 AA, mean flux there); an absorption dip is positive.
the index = -4.17 AA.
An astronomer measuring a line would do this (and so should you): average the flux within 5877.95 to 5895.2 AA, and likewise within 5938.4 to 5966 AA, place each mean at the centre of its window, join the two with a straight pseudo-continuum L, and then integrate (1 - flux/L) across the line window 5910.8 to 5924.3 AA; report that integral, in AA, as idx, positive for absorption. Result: -1.6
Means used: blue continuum 12.4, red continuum 19.8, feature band 17.7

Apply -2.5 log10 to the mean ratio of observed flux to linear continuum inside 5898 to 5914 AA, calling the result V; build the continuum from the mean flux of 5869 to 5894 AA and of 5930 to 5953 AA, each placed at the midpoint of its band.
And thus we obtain 0.080 mag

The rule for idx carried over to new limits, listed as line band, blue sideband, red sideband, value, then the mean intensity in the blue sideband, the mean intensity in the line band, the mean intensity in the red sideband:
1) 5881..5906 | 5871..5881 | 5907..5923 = 7.9 AA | 17.9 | 12.2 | 17.7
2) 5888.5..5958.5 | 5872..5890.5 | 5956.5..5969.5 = 2.5 AA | 15.2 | 17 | 19.7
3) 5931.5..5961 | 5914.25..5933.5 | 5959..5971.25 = -1.0 AA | 18.2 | 19.8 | 20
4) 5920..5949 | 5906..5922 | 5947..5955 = -0.9 AA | 17.6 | 19.3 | 19.6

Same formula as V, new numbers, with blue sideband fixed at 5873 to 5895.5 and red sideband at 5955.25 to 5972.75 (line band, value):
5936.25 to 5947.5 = -0.13 mag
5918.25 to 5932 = -0.08 mag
